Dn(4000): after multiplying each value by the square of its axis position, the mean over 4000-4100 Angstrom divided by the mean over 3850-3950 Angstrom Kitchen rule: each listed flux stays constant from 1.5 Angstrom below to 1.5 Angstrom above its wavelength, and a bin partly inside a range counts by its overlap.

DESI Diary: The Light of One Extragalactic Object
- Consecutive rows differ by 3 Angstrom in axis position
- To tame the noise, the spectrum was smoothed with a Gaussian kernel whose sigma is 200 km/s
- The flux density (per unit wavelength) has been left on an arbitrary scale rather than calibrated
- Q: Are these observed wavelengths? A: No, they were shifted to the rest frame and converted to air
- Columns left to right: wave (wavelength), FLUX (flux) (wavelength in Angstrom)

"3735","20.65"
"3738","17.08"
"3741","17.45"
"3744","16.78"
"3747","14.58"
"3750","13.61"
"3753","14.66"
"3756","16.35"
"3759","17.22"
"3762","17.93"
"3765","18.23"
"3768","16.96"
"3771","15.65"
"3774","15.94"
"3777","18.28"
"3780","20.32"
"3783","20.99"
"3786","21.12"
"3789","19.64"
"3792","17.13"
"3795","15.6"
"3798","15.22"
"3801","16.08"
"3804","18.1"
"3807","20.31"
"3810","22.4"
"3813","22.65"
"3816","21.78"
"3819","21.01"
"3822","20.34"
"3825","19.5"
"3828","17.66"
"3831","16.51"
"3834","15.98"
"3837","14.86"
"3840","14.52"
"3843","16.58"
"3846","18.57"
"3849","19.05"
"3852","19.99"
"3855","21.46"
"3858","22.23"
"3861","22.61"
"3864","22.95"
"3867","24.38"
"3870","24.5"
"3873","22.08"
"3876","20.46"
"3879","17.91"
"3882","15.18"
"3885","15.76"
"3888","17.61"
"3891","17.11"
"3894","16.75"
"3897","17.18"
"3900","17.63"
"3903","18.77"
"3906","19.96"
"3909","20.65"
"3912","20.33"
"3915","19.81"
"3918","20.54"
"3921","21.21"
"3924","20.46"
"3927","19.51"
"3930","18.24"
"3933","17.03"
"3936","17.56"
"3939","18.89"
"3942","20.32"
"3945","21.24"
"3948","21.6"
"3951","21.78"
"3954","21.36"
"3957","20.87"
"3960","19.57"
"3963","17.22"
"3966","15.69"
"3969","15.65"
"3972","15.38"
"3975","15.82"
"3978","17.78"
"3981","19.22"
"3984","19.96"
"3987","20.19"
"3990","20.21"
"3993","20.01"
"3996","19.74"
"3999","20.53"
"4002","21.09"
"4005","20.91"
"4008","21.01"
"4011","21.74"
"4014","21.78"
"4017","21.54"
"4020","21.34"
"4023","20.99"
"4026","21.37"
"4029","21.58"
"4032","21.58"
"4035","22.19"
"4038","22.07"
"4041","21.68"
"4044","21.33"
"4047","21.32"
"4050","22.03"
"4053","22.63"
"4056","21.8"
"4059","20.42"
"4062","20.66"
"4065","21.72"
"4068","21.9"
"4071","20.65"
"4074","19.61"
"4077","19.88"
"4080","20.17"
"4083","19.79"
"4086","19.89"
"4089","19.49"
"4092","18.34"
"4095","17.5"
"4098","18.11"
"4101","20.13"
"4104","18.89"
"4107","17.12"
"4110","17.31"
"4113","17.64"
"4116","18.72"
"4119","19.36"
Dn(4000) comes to 1.14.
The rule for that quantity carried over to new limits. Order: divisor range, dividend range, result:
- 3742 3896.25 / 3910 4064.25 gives 1.19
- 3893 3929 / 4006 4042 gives 1.18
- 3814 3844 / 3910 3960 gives 1.18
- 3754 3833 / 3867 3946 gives 1.10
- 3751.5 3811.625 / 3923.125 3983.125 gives 1.14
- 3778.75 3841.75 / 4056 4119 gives 1.20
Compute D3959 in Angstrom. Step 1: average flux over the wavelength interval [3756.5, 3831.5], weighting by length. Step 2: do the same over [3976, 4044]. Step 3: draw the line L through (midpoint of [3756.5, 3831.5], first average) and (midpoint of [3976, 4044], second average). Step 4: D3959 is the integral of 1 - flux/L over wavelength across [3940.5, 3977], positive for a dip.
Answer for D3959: 2.6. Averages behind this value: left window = 18.7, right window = 20.8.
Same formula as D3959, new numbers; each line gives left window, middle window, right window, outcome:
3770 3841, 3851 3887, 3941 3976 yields -4.1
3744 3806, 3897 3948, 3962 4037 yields -1.6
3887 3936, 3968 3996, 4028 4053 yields 2.9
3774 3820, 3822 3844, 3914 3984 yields 2.8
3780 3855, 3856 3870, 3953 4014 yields -3.2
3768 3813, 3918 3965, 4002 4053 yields 1.5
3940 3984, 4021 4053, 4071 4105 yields -4.2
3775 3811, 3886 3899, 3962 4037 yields 1.4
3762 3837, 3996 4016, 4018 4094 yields -0.6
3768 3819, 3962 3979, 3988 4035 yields 3.7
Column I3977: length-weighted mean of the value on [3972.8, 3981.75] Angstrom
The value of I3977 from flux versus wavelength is 17.3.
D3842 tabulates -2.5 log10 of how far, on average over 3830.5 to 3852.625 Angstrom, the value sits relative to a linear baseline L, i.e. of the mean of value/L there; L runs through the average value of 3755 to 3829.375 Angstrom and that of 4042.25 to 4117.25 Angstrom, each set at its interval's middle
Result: 0.12 mag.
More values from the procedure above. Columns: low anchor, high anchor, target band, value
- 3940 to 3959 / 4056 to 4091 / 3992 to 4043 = -0.028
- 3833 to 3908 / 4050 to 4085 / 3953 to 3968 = 0.062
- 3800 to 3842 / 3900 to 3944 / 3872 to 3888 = 0.061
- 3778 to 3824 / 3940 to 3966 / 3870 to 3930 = 0.052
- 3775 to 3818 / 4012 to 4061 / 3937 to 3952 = 0.004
